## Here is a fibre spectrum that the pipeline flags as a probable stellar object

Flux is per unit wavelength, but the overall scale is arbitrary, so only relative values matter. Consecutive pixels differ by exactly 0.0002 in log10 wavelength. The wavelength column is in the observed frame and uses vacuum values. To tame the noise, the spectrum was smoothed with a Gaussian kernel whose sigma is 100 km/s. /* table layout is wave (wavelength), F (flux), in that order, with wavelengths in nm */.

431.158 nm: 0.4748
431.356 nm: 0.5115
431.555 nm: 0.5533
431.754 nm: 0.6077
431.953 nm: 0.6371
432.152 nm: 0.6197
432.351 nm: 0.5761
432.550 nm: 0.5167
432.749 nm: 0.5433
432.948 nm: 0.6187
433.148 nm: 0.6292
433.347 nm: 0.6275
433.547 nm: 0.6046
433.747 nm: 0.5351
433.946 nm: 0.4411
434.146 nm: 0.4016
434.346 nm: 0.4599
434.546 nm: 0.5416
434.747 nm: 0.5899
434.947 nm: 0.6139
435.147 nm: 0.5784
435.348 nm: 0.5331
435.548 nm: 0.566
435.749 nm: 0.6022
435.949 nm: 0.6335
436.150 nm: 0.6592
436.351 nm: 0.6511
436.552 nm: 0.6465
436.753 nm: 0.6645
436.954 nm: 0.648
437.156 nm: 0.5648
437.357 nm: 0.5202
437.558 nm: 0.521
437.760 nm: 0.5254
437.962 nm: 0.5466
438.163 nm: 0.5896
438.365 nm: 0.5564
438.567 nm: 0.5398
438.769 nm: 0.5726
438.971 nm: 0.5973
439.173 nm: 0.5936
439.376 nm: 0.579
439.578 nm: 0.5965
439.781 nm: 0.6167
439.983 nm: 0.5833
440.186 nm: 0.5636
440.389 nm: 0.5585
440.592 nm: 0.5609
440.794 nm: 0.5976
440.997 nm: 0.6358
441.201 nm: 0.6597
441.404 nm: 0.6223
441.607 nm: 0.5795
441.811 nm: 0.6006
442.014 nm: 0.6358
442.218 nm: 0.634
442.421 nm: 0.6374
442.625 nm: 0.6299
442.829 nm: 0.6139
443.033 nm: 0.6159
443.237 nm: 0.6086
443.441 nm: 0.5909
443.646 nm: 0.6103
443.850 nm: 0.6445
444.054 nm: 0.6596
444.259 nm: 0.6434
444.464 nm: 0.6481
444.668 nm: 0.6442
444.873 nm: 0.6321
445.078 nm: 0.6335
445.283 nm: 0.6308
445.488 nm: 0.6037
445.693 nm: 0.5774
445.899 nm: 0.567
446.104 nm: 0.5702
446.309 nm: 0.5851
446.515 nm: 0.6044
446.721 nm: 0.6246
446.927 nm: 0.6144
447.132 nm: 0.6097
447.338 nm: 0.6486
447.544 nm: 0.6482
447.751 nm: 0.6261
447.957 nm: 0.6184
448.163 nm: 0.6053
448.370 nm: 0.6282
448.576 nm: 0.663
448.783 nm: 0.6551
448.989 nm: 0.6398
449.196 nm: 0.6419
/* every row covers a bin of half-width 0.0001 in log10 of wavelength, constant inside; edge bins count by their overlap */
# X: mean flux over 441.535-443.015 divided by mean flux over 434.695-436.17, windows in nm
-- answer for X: 1.04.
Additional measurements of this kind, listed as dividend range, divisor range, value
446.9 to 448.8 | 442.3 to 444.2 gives 1.01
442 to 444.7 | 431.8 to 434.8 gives 1.13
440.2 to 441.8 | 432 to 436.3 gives 1.06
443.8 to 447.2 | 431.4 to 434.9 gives 1.10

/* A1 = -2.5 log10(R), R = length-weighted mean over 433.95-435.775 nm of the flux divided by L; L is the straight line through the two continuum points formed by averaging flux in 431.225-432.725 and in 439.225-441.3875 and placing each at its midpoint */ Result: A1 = 0.087 mag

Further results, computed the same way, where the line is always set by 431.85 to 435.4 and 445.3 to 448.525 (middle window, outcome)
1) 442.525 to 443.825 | -0.03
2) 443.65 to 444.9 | -0.08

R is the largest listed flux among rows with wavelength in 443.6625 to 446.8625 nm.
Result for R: 0.6596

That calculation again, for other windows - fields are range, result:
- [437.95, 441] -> 0.6358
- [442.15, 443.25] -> 0.6374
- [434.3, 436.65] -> 0.6592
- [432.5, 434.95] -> 0.6292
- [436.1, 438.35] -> 0.6645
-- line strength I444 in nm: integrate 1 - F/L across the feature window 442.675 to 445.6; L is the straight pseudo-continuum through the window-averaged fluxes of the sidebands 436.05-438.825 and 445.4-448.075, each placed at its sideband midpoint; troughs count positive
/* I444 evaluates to -0.12 nm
